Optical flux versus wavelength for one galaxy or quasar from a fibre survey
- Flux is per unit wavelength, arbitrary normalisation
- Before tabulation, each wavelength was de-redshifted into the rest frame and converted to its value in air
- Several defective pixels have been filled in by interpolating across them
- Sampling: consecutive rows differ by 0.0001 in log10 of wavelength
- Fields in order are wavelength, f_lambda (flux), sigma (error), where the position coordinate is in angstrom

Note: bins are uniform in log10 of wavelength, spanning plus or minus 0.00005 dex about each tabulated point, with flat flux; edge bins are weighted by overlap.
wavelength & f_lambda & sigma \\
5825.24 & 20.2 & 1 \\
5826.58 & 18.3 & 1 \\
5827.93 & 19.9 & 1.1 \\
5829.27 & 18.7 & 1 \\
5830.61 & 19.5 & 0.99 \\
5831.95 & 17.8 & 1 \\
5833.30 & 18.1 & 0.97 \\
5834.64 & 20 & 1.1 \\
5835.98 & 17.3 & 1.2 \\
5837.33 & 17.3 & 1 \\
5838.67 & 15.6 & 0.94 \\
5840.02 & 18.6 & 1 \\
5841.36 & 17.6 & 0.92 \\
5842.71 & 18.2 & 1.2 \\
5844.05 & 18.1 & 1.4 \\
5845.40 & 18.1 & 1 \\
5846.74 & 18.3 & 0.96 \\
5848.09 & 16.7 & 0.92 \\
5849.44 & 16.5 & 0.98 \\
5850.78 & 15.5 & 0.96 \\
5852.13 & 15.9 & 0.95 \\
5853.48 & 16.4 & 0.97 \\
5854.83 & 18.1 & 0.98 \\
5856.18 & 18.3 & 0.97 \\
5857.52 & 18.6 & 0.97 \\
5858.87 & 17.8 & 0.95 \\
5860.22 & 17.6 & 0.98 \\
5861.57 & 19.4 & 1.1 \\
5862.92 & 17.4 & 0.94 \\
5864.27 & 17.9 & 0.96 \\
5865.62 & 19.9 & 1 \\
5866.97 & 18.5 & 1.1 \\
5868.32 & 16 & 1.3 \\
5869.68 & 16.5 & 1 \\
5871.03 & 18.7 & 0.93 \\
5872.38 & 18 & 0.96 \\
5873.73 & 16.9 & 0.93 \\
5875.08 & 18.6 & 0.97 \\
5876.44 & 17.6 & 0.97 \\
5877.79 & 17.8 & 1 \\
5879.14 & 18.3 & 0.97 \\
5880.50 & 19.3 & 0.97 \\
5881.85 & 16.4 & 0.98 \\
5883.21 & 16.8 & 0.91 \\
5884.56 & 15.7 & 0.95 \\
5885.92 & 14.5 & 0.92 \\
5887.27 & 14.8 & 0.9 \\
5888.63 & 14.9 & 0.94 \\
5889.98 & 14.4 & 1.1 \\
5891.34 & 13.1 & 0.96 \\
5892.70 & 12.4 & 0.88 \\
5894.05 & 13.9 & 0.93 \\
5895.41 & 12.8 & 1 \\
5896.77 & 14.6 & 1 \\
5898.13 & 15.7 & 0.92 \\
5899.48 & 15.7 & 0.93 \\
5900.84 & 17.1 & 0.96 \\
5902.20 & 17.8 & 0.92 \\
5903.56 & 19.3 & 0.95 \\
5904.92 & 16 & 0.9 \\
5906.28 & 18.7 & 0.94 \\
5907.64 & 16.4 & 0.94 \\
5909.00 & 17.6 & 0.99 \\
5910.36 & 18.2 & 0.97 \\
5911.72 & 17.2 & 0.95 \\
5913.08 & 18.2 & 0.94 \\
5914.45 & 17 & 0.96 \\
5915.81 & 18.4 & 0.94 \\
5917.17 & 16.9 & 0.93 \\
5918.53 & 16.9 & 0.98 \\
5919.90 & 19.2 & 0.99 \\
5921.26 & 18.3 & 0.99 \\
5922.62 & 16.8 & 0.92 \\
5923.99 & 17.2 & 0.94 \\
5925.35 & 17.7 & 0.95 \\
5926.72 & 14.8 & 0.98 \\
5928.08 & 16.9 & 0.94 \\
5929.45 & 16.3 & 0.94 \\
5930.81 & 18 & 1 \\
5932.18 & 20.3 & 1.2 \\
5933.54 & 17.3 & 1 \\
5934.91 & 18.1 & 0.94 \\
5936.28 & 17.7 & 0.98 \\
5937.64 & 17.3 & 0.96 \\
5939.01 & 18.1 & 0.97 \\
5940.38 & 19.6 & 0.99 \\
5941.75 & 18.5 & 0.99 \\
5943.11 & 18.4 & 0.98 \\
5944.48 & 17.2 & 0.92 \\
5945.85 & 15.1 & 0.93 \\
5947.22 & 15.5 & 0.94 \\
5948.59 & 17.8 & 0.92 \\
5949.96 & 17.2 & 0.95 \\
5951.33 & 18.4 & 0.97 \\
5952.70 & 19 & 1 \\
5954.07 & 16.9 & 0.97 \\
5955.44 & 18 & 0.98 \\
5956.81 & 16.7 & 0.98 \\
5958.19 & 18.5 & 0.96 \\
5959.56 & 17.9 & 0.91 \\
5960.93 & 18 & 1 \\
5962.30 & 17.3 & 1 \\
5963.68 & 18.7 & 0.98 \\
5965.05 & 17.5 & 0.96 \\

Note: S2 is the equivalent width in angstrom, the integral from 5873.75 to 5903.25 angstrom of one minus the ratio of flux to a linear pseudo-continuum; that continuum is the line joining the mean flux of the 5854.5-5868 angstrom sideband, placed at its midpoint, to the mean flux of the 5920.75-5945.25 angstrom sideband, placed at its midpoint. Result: 3.6 angstrom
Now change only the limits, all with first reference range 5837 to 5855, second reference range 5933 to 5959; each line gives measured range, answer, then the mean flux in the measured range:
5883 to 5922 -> 2.6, 16.3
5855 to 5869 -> -0.7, 18.1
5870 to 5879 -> -0.3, 17.9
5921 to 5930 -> 0.4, 16.8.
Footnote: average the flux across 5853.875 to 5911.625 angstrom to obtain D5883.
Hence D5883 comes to 16.9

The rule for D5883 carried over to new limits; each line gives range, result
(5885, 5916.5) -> 16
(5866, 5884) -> 17.7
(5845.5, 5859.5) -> 17.3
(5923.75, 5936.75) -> 17.4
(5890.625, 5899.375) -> 13.9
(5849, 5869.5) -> 17.6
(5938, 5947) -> 17.7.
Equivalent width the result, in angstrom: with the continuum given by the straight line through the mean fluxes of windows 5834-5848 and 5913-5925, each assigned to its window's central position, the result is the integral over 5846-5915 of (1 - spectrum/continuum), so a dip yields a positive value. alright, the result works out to 3.43 angstrom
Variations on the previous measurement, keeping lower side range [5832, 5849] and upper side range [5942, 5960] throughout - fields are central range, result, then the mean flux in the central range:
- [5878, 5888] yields 0.6 angstrom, 16.6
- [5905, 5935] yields 0.0 angstrom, 17.5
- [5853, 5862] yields -0.1 angstrom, 18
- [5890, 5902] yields 2.1 angstrom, 14.5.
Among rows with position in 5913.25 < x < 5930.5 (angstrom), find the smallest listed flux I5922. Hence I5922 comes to 14.8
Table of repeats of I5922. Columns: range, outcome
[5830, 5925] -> 12.4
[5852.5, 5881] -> 16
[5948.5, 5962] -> 16.7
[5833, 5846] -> 15.6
